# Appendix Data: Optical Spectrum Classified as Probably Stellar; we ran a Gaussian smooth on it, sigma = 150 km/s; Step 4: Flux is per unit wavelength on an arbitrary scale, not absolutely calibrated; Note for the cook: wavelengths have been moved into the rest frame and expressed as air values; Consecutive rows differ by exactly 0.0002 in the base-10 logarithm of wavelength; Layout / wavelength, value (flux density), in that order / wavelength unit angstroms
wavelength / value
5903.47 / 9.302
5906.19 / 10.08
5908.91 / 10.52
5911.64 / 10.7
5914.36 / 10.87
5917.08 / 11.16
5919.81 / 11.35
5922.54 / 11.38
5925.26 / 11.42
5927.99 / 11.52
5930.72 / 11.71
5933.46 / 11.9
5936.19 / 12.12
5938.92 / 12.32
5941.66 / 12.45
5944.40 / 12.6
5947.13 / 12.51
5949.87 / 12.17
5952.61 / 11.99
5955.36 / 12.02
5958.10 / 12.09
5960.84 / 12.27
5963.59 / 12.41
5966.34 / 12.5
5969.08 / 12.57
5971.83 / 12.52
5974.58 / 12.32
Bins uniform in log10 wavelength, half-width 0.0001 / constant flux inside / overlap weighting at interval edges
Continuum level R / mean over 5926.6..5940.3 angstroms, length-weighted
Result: 11.9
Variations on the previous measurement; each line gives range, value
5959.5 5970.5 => 12.4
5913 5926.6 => 11.2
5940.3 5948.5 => 12.5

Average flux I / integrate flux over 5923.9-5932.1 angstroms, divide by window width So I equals 11.5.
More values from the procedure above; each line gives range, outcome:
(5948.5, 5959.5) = 12.1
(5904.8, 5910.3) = 10.3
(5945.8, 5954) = 12.2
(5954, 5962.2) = 12.1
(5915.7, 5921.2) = 11.2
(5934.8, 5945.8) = 12.4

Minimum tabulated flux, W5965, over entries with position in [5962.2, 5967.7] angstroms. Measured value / 12.41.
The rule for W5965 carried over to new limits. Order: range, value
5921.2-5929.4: 11.38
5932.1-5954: 11.9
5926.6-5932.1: 11.52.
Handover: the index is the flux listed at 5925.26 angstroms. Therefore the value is 11.42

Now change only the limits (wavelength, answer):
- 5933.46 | 11.9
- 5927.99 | 11.52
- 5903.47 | 9.302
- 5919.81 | 11.35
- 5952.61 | 11.99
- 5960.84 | 12.27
